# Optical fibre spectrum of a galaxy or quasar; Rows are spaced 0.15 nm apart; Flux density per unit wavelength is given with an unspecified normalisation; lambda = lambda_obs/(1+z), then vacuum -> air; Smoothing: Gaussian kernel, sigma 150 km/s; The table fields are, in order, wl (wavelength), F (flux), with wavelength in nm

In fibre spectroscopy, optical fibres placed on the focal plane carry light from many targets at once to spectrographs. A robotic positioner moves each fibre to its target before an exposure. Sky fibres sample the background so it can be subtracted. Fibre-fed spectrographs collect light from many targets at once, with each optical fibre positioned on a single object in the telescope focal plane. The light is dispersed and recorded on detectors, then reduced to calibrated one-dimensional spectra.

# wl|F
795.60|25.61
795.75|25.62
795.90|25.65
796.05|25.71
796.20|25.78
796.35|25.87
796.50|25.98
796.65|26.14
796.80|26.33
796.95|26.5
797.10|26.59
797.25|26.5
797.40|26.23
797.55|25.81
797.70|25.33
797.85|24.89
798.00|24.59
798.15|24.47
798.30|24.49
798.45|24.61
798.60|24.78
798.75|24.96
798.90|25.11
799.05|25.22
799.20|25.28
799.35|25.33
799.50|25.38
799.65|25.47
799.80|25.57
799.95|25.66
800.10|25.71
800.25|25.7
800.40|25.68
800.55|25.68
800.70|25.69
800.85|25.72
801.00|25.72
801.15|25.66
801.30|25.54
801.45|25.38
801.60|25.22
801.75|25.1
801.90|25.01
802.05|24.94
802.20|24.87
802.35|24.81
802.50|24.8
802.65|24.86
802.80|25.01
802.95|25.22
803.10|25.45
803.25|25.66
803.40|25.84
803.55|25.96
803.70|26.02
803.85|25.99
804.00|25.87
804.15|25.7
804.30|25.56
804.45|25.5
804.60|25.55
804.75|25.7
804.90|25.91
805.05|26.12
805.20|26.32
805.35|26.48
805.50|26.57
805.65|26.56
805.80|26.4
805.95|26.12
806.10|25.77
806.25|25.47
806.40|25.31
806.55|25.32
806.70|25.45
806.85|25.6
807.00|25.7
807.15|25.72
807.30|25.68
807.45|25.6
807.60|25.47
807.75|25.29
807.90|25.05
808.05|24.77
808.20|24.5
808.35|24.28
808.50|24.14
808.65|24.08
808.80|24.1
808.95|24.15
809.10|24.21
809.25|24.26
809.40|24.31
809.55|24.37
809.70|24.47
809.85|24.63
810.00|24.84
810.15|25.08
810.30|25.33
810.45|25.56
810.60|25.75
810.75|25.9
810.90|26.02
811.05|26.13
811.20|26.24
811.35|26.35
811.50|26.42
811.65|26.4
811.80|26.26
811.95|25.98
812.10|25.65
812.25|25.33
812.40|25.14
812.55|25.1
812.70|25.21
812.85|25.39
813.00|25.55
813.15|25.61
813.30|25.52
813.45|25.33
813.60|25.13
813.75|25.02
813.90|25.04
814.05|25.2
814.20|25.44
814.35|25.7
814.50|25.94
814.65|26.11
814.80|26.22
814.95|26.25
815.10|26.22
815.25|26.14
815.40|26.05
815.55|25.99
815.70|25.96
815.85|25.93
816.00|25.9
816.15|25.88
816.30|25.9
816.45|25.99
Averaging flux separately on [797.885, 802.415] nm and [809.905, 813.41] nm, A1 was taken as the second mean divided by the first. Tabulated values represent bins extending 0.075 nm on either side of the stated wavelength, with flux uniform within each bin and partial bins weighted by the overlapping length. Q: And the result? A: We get 1.02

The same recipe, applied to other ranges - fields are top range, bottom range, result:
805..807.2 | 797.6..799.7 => 1.04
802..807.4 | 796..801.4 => 1.00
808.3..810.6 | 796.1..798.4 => 0.96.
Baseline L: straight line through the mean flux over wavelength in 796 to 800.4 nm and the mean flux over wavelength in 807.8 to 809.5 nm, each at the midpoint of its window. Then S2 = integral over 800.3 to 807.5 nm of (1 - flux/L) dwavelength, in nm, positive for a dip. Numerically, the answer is -0.21 nm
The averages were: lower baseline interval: 25.5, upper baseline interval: 24.4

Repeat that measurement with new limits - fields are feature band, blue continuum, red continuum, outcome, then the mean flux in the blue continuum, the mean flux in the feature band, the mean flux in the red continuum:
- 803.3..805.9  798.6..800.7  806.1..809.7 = -0.09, 25.4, 26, 24.9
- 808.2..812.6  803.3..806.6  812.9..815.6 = 0.10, 25.9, 25.2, 25.7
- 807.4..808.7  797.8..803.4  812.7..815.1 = 0.03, 25.2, 24.8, 25.6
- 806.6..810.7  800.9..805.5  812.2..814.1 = 0.08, 25.5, 24.9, 25.3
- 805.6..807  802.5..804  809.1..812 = -0.01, 25.5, 25.8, 25.5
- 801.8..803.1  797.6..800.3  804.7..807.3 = 0.03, 25.1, 25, 25.9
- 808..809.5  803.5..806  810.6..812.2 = 0.10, 26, 24.3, 26.1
